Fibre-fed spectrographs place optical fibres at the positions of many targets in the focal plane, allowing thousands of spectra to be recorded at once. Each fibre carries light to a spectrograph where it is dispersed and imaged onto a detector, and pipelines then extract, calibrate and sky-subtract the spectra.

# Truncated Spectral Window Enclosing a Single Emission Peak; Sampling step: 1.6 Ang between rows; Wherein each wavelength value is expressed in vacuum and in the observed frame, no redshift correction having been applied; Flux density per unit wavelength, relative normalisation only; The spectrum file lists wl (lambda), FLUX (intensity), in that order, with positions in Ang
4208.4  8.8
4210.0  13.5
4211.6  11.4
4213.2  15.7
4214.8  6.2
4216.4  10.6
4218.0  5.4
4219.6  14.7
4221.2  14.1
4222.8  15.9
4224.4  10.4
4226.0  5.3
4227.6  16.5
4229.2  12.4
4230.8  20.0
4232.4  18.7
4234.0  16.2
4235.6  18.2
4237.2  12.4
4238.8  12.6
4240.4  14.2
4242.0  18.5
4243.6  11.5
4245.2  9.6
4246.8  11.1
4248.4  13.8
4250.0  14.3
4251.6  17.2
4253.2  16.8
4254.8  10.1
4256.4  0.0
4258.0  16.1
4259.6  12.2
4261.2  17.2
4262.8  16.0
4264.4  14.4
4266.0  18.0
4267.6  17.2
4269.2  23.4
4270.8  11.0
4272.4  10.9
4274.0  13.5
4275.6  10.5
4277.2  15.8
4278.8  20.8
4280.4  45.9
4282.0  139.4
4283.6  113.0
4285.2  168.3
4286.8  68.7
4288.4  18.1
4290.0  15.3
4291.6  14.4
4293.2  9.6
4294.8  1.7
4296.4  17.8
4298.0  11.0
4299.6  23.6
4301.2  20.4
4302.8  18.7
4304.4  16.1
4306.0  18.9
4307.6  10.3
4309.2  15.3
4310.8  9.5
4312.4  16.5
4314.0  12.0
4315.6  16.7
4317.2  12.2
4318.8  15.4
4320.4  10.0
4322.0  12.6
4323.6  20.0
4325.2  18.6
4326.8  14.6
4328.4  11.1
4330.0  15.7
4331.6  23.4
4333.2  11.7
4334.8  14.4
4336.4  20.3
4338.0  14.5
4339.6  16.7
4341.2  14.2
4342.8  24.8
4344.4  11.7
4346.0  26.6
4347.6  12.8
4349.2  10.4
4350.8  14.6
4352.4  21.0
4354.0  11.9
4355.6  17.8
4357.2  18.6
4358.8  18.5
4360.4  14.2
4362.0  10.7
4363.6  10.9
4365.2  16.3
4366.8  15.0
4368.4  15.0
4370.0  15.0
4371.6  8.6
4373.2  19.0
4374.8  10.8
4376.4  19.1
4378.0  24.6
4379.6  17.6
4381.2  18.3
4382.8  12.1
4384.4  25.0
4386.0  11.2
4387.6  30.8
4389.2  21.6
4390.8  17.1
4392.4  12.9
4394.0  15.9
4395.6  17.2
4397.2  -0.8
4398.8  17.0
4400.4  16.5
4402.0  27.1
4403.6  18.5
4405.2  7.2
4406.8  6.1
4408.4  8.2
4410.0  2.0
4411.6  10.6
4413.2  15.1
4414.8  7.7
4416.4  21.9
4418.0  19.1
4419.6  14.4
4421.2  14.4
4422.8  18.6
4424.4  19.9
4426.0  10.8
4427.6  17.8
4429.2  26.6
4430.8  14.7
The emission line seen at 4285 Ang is [O II]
